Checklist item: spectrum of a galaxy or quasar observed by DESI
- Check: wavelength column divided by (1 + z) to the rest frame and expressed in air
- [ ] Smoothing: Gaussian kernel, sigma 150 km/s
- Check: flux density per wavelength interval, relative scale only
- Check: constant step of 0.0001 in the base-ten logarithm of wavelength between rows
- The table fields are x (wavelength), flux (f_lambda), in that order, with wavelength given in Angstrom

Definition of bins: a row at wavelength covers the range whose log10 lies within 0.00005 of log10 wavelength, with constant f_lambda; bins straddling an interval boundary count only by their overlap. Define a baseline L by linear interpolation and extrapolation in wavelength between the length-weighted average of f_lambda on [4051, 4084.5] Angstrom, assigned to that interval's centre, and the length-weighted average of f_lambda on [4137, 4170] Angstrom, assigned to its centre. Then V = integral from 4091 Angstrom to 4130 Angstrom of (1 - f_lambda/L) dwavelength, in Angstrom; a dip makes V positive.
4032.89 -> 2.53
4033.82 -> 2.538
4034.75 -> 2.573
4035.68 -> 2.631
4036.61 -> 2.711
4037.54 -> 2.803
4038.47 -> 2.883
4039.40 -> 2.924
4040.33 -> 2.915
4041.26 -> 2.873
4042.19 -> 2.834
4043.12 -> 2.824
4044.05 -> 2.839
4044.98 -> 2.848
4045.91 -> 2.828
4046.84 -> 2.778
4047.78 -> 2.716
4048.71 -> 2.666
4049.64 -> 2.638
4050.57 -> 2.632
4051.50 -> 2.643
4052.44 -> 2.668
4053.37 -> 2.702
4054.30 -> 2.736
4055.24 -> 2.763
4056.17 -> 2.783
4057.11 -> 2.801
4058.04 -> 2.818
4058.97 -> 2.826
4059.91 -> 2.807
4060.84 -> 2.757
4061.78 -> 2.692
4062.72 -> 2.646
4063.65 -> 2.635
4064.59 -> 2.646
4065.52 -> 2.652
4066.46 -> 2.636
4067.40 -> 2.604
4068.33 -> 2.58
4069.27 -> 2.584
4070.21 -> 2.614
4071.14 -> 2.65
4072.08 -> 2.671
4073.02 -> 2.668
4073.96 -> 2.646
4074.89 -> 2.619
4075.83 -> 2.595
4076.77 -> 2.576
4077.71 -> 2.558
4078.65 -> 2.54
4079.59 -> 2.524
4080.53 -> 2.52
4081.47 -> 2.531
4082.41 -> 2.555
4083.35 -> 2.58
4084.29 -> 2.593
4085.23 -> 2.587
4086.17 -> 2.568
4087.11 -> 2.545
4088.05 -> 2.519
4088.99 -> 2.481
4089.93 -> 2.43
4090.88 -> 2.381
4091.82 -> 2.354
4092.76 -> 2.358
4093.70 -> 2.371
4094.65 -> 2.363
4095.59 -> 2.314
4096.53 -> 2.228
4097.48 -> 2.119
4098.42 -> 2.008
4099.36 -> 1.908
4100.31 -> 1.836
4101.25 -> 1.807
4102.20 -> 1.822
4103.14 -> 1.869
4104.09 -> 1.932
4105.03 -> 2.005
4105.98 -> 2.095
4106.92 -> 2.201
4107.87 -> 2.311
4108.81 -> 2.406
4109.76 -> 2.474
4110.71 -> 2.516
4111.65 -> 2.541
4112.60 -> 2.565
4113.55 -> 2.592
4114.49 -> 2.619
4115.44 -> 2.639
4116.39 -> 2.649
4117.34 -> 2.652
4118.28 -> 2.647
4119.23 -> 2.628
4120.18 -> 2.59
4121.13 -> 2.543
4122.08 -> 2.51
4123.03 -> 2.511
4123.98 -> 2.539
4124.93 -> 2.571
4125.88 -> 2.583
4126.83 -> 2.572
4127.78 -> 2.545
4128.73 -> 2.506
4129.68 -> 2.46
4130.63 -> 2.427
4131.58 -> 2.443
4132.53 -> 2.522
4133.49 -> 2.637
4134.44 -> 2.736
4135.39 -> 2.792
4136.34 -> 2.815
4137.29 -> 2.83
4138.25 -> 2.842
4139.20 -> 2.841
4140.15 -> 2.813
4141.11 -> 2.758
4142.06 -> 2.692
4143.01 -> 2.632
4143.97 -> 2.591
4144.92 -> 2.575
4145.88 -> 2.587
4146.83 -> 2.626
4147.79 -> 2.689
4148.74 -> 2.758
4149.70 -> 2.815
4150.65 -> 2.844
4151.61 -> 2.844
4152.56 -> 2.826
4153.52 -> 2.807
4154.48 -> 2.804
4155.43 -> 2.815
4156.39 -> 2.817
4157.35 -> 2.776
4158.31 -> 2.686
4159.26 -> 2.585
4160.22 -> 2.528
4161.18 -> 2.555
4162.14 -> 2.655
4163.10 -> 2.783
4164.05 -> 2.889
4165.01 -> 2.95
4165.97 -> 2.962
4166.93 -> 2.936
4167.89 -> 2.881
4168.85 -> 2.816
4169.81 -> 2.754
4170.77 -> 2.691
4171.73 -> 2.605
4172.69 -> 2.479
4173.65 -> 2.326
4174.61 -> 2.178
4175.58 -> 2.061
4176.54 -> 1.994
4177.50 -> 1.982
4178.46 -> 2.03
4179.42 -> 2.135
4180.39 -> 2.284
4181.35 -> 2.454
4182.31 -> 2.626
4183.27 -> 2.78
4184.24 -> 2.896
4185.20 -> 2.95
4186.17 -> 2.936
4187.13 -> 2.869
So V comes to 4.97 Angstrom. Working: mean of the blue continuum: 2.65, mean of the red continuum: 2.76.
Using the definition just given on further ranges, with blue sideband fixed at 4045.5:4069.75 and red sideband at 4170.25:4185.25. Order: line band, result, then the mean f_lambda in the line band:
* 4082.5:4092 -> 0.41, 2.51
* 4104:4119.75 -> 0.66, 2.45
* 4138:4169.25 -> -3.88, 2.76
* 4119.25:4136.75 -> -0.38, 2.57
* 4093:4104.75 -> 2.45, 2.05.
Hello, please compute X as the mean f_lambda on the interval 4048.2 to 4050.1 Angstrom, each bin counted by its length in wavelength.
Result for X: 2.66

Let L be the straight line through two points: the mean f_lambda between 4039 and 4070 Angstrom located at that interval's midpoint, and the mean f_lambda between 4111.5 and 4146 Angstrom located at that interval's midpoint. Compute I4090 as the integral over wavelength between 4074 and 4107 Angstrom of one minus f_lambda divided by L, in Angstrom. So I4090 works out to 4.4 Angstrom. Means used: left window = 2.73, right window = 2.62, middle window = 2.33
